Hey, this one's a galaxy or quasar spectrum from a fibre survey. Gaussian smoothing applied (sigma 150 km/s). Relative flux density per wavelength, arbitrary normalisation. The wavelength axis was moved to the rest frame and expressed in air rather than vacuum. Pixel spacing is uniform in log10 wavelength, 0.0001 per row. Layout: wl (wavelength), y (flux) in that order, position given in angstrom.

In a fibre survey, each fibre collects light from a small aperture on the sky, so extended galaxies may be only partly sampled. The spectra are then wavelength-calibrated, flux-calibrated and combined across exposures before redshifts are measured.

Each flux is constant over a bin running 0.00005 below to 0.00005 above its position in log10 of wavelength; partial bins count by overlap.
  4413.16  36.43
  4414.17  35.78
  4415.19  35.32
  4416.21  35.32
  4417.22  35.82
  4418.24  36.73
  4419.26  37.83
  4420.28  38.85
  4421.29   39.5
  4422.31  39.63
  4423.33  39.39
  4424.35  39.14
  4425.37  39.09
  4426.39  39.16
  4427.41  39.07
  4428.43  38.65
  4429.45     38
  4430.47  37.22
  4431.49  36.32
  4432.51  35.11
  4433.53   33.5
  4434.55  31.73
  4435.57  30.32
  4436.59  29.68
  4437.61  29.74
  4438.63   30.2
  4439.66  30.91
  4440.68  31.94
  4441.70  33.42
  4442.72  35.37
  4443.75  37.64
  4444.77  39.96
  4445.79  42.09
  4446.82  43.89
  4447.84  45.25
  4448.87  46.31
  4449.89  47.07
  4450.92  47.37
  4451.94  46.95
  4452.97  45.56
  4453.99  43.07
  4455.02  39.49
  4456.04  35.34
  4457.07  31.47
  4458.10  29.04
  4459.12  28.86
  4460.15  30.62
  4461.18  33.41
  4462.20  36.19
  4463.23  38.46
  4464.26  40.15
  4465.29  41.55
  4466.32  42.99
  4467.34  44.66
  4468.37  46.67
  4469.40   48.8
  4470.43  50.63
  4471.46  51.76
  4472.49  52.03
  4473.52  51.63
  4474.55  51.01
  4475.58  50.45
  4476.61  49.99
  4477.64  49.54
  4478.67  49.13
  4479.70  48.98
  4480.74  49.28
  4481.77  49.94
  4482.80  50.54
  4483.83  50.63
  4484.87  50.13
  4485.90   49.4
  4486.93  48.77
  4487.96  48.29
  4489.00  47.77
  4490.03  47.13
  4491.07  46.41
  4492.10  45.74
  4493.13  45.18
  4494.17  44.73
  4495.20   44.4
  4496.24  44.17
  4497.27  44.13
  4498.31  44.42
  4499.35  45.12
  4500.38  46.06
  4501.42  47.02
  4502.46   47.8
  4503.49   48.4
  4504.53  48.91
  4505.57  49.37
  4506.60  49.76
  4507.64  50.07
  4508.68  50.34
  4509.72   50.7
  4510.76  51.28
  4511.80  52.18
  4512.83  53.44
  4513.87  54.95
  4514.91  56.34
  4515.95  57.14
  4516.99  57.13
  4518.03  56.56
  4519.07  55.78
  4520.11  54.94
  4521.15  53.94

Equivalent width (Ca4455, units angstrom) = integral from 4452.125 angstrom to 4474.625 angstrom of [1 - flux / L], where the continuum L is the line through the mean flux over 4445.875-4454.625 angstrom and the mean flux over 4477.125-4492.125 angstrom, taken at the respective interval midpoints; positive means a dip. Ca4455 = 2.58 angstrom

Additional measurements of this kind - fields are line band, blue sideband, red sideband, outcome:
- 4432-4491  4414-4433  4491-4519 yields 1.6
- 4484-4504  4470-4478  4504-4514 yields 1.7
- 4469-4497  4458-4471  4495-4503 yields -3.9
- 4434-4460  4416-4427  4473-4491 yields 3.5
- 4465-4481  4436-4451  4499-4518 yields -1.8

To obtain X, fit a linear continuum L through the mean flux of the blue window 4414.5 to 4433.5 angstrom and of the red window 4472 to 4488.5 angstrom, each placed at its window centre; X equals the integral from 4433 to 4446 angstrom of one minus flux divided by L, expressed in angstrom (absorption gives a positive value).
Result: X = 2.4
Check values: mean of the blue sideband 37.6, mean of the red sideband 50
